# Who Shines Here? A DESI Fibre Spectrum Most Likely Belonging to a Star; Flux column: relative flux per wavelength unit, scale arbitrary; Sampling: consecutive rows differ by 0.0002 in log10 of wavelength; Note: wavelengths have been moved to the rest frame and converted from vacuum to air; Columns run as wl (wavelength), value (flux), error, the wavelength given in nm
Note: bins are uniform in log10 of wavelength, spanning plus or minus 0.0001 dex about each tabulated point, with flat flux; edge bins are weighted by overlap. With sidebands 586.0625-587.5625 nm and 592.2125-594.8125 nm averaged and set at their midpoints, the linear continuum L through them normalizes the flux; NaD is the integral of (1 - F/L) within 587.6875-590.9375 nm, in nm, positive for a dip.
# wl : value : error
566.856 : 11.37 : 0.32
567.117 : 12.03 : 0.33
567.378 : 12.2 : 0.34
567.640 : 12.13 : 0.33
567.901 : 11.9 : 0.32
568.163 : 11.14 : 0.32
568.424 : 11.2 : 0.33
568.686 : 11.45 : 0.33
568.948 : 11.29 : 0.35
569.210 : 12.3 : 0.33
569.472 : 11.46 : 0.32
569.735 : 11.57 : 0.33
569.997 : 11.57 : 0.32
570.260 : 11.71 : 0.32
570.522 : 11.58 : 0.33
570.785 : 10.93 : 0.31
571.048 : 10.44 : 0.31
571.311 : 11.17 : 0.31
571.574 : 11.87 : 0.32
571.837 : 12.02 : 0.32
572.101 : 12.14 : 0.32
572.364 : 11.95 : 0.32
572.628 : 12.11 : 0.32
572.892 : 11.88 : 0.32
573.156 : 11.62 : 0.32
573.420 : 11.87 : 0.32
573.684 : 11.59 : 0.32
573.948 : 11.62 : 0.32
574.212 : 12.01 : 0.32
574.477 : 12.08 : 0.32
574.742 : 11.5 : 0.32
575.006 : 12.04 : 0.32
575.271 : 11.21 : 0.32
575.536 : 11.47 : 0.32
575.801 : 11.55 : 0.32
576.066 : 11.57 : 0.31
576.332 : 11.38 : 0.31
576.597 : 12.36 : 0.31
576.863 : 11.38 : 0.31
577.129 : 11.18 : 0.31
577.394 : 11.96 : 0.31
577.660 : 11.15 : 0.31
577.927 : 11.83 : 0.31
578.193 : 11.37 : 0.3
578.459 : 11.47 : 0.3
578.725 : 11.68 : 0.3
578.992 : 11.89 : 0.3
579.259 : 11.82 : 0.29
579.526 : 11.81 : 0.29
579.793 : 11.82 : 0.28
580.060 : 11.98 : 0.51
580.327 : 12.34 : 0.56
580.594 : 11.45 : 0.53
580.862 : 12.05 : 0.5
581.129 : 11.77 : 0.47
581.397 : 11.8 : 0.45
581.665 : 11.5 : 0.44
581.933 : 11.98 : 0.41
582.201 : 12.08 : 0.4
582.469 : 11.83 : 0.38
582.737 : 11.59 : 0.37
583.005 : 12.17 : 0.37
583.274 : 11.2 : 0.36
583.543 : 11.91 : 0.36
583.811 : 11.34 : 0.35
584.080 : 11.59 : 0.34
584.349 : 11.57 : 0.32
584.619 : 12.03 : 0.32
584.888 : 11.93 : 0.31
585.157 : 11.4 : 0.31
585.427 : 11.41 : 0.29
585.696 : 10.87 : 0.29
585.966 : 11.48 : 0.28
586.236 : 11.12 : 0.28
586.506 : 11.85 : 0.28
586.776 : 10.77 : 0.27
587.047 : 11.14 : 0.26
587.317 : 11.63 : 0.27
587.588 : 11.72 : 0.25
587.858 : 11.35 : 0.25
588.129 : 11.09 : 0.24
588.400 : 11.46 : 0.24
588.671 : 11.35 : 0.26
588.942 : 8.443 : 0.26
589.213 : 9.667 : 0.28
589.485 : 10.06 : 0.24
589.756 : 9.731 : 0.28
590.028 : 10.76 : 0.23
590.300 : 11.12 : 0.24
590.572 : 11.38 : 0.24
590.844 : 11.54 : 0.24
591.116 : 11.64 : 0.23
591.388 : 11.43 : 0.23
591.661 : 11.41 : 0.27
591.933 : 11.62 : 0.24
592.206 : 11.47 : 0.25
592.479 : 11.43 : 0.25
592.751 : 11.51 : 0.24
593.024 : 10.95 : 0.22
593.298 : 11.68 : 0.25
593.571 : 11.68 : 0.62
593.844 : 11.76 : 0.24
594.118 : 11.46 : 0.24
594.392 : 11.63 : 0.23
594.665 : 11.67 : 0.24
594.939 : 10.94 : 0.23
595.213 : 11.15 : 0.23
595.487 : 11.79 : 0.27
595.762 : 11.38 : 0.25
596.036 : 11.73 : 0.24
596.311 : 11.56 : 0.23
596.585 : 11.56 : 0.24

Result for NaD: 0.211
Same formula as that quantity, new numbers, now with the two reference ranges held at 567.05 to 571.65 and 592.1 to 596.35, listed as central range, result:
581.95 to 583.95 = -0.04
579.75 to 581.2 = -0.05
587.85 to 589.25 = 0.12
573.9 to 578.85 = -0.04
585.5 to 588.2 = 0.05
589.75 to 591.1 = 0.05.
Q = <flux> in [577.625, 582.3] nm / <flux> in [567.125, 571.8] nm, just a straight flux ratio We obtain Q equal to 1.02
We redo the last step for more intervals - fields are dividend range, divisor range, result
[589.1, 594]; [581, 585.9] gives 0.96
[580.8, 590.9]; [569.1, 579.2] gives 0.97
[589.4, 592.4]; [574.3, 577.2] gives 0.96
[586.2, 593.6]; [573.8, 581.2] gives 0.95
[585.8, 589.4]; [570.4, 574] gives 0.94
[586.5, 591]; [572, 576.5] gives 0.92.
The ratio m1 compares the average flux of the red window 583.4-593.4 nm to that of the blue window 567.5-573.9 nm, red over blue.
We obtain 0.96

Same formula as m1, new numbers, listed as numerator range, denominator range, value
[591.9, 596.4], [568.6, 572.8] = 0.99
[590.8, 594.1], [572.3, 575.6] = 0.98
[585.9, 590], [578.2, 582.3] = 0.92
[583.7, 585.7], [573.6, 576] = 0.99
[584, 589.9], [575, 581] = 0.95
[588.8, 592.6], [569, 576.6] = 0.93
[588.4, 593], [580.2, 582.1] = 0.92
